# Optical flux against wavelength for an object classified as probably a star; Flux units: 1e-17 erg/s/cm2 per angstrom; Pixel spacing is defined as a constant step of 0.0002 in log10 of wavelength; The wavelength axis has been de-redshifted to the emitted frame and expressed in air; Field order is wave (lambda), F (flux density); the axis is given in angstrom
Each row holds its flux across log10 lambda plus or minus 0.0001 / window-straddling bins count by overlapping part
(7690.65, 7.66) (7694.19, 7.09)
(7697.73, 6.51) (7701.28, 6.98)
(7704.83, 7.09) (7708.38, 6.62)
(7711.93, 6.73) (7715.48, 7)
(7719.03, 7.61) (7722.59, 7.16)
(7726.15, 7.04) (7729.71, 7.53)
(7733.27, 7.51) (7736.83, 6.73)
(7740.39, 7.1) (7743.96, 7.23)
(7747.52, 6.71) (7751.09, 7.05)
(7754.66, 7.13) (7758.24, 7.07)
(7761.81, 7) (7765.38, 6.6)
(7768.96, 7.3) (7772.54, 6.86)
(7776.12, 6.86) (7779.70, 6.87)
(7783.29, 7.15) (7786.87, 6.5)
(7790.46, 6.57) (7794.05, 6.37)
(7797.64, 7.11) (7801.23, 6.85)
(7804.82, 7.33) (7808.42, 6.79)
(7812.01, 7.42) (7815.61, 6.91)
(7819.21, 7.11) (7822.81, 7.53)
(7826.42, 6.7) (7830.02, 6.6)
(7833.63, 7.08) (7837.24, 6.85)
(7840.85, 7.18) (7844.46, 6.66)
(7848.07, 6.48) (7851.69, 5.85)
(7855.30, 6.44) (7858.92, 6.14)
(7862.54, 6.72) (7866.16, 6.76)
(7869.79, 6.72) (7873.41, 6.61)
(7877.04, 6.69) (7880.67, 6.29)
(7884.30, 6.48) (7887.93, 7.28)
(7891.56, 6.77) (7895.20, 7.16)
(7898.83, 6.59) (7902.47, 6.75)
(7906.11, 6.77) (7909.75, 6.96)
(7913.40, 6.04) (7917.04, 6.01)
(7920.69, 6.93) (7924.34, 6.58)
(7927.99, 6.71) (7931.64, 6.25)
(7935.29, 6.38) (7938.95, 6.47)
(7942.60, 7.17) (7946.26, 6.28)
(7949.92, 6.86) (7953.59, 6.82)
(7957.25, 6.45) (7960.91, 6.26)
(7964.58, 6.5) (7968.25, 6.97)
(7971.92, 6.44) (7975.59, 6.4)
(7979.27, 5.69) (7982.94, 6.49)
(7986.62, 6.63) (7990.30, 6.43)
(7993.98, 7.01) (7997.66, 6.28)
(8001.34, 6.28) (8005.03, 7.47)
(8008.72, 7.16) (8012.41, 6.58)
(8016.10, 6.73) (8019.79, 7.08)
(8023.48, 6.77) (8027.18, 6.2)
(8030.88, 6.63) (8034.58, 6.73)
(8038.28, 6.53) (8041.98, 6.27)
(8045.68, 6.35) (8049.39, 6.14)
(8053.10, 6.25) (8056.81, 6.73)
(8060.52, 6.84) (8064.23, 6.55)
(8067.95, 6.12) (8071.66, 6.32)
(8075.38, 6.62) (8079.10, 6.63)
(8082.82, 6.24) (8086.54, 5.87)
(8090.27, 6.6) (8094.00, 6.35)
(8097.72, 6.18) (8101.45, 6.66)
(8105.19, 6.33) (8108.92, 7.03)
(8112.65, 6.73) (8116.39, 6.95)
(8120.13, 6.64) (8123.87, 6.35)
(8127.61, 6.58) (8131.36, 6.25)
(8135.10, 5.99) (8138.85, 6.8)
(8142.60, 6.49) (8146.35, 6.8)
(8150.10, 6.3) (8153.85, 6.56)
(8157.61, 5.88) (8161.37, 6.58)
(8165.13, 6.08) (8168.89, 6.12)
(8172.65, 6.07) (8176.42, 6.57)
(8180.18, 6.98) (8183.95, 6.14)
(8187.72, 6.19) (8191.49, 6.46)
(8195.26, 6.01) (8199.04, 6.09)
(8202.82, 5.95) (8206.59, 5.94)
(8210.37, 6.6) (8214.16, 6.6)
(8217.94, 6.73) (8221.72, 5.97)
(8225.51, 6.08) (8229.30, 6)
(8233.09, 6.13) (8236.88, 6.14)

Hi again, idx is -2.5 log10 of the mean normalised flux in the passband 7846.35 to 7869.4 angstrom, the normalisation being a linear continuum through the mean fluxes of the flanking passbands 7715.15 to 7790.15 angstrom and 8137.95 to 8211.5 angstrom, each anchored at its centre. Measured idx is 0.07 mag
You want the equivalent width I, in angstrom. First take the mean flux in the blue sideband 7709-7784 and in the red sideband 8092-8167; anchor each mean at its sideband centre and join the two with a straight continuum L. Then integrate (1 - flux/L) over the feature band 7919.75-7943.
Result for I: 0.6 angstrom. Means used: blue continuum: 7.05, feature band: 6.6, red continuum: 6.48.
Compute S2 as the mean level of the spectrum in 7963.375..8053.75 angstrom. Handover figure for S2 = 6.56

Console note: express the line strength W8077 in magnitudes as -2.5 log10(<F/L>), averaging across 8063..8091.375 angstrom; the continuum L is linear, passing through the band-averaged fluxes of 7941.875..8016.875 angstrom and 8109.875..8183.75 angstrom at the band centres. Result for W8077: 0.027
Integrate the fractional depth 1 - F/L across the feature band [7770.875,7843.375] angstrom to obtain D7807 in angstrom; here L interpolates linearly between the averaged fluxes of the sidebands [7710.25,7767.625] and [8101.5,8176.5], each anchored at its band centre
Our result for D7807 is 0.4 angstrom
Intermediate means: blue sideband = 7.08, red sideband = 6.46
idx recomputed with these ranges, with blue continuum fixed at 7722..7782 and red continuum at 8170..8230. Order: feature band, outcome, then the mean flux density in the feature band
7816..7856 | 0.018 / 6.78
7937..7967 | 0.015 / 6.61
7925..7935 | 0.042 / 6.48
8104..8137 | -0.022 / 6.54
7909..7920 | 0.071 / 6.33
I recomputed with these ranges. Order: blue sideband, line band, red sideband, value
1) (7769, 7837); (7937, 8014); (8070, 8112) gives 0.5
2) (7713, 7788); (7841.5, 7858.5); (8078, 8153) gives 1.2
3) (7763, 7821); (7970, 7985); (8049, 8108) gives 0.7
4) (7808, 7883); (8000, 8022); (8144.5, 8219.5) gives -1.2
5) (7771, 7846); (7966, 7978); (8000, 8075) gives 0.2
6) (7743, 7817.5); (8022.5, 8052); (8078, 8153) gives 0.7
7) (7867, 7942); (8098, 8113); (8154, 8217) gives -0.6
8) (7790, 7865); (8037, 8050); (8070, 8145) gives 0.4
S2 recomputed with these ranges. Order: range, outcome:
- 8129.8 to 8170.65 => 6.35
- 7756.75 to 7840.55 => 6.94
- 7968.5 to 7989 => 6.38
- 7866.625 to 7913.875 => 6.72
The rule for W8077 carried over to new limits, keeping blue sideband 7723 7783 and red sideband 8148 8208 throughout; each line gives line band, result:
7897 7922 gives 0.03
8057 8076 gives -0.01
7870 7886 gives 0.04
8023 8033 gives 0.00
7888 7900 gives -0.02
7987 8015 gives -0.03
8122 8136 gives 0.00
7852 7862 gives 0.09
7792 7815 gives 0.00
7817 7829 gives -0.03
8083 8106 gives 0.01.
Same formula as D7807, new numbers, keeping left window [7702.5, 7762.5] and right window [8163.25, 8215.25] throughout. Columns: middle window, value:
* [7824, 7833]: 0.2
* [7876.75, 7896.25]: 0.1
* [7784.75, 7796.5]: 0.7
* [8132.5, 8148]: -0.4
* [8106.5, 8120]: -0.9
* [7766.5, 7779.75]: 0.1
